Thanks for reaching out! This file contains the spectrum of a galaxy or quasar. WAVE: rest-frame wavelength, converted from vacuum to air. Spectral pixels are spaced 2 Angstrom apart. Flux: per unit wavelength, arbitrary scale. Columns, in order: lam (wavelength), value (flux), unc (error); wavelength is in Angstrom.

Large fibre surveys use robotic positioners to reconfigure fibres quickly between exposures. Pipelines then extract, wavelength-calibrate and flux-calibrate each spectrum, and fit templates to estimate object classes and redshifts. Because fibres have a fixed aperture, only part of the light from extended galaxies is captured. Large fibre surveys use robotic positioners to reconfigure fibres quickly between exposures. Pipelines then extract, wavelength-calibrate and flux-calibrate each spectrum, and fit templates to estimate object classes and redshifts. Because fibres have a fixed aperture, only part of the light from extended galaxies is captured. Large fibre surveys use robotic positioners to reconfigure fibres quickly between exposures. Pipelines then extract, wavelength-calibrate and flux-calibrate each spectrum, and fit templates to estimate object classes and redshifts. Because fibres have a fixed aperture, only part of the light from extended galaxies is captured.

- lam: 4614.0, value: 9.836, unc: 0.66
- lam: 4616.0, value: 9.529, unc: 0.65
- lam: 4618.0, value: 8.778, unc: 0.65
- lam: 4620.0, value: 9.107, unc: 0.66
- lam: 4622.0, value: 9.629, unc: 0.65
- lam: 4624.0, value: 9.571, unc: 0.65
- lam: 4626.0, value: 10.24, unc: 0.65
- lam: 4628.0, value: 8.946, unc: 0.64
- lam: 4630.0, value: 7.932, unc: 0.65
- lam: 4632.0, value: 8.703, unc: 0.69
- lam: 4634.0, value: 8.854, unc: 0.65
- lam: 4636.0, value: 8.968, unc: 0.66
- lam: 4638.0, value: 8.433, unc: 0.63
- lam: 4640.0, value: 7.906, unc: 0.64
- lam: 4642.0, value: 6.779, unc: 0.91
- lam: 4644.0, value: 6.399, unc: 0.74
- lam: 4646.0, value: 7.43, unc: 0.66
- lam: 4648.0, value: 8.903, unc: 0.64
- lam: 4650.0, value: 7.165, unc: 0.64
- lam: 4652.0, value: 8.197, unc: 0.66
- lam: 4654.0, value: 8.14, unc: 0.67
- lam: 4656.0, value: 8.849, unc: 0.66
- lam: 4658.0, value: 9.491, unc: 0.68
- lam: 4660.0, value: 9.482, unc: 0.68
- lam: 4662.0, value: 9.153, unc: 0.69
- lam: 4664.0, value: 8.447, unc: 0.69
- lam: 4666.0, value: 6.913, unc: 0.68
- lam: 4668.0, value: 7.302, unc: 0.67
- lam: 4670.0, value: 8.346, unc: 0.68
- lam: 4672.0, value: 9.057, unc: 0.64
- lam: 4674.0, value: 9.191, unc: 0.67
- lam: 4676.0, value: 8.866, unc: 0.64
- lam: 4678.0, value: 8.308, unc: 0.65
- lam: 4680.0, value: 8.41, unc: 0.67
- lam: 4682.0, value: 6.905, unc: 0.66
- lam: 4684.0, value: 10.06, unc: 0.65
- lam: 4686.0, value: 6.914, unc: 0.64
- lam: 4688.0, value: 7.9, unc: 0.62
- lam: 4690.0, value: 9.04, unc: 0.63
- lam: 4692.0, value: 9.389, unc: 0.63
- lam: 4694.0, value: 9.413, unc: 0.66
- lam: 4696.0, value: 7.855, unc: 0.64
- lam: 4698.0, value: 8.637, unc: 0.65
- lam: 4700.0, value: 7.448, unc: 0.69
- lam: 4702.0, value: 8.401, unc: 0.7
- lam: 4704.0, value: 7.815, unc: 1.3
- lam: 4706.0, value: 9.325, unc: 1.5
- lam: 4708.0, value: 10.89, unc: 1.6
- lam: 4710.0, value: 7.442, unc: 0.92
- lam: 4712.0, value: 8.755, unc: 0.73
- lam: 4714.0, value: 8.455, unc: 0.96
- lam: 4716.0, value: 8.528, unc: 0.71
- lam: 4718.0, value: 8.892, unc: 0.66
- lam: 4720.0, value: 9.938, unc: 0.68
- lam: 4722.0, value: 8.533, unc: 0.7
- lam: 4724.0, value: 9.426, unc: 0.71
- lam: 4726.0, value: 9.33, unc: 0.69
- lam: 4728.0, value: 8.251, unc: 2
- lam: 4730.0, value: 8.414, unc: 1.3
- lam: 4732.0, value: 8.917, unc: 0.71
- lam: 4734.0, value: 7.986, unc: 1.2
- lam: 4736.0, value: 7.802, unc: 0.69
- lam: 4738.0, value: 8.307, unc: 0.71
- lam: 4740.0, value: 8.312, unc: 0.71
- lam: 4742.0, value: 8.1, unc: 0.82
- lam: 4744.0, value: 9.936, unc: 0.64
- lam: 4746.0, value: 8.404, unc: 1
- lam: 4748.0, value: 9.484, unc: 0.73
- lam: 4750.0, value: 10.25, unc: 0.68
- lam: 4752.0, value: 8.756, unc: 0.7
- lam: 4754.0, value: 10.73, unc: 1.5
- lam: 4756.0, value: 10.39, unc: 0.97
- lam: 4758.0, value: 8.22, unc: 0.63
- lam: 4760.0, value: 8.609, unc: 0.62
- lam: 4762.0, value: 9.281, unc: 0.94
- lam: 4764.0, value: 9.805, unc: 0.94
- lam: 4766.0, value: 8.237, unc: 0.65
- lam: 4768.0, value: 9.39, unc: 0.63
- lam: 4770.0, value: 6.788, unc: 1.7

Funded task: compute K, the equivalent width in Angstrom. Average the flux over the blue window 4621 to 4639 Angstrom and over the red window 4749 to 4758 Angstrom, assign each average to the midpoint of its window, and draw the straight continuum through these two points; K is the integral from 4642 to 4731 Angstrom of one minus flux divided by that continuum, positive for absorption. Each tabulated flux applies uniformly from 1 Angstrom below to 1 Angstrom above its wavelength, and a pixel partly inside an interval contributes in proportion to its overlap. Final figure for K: 8.7 Angstrom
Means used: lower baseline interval 9.03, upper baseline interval 9.83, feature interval 8.48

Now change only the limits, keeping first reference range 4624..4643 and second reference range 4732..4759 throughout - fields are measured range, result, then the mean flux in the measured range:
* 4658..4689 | 1.2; 8.39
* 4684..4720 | 0.8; 8.62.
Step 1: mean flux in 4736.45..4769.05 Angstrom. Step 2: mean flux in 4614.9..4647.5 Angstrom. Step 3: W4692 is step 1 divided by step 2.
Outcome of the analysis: 1.06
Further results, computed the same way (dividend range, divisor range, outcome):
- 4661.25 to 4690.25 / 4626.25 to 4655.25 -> 1.02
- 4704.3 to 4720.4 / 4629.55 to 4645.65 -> 1.12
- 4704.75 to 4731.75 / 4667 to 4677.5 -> 1.05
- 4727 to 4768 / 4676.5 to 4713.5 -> 1.05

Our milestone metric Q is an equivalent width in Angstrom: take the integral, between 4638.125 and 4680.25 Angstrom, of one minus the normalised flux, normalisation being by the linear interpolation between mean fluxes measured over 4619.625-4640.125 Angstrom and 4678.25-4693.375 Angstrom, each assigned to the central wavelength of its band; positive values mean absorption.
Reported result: 2.1 Angstrom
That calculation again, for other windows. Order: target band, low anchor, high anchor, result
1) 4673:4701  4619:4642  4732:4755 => 1.3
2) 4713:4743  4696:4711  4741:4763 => 1.0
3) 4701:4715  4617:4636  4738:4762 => 0.6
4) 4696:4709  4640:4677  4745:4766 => 0.1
